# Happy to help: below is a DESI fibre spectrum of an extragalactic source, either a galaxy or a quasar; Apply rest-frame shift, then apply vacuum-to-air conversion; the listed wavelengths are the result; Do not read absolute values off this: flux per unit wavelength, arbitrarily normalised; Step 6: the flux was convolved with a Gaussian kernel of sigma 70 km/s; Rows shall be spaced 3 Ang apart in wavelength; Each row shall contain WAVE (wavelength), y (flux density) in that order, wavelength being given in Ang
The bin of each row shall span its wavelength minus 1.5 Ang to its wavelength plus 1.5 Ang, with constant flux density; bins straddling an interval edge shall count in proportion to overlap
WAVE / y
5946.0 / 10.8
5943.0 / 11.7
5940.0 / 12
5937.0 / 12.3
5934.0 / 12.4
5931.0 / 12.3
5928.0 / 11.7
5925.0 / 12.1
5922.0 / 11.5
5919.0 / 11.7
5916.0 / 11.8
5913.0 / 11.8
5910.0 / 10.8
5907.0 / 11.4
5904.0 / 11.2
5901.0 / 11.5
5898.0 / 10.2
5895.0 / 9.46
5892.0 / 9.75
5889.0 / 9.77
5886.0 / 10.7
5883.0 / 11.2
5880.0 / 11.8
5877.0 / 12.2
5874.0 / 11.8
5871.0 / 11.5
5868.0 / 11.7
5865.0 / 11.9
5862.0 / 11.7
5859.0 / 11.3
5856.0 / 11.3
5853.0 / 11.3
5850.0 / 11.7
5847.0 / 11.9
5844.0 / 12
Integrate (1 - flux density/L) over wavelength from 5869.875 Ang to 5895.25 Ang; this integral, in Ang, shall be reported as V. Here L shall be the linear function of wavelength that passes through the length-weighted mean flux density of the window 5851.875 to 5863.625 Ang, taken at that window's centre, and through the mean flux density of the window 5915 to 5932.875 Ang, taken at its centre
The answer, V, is 1.3 Ang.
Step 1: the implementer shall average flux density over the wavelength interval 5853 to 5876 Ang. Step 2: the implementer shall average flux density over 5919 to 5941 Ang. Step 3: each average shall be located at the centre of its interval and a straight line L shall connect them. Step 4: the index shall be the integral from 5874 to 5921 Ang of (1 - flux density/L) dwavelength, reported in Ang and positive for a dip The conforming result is 3.02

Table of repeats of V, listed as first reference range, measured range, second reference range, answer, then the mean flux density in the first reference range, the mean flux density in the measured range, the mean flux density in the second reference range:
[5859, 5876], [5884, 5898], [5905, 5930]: 2.0 Ang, 11.7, 10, 11.6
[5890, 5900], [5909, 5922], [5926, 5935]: -0.4 Ang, 9.89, 11.6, 12.1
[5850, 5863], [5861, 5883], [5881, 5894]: -1.8 Ang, 11.4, 11.8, 10.4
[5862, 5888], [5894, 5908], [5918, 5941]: 1.2 Ang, 11.6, 10.8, 12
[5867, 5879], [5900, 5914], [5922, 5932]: 0.7 Ang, 11.8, 11.3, 11.9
